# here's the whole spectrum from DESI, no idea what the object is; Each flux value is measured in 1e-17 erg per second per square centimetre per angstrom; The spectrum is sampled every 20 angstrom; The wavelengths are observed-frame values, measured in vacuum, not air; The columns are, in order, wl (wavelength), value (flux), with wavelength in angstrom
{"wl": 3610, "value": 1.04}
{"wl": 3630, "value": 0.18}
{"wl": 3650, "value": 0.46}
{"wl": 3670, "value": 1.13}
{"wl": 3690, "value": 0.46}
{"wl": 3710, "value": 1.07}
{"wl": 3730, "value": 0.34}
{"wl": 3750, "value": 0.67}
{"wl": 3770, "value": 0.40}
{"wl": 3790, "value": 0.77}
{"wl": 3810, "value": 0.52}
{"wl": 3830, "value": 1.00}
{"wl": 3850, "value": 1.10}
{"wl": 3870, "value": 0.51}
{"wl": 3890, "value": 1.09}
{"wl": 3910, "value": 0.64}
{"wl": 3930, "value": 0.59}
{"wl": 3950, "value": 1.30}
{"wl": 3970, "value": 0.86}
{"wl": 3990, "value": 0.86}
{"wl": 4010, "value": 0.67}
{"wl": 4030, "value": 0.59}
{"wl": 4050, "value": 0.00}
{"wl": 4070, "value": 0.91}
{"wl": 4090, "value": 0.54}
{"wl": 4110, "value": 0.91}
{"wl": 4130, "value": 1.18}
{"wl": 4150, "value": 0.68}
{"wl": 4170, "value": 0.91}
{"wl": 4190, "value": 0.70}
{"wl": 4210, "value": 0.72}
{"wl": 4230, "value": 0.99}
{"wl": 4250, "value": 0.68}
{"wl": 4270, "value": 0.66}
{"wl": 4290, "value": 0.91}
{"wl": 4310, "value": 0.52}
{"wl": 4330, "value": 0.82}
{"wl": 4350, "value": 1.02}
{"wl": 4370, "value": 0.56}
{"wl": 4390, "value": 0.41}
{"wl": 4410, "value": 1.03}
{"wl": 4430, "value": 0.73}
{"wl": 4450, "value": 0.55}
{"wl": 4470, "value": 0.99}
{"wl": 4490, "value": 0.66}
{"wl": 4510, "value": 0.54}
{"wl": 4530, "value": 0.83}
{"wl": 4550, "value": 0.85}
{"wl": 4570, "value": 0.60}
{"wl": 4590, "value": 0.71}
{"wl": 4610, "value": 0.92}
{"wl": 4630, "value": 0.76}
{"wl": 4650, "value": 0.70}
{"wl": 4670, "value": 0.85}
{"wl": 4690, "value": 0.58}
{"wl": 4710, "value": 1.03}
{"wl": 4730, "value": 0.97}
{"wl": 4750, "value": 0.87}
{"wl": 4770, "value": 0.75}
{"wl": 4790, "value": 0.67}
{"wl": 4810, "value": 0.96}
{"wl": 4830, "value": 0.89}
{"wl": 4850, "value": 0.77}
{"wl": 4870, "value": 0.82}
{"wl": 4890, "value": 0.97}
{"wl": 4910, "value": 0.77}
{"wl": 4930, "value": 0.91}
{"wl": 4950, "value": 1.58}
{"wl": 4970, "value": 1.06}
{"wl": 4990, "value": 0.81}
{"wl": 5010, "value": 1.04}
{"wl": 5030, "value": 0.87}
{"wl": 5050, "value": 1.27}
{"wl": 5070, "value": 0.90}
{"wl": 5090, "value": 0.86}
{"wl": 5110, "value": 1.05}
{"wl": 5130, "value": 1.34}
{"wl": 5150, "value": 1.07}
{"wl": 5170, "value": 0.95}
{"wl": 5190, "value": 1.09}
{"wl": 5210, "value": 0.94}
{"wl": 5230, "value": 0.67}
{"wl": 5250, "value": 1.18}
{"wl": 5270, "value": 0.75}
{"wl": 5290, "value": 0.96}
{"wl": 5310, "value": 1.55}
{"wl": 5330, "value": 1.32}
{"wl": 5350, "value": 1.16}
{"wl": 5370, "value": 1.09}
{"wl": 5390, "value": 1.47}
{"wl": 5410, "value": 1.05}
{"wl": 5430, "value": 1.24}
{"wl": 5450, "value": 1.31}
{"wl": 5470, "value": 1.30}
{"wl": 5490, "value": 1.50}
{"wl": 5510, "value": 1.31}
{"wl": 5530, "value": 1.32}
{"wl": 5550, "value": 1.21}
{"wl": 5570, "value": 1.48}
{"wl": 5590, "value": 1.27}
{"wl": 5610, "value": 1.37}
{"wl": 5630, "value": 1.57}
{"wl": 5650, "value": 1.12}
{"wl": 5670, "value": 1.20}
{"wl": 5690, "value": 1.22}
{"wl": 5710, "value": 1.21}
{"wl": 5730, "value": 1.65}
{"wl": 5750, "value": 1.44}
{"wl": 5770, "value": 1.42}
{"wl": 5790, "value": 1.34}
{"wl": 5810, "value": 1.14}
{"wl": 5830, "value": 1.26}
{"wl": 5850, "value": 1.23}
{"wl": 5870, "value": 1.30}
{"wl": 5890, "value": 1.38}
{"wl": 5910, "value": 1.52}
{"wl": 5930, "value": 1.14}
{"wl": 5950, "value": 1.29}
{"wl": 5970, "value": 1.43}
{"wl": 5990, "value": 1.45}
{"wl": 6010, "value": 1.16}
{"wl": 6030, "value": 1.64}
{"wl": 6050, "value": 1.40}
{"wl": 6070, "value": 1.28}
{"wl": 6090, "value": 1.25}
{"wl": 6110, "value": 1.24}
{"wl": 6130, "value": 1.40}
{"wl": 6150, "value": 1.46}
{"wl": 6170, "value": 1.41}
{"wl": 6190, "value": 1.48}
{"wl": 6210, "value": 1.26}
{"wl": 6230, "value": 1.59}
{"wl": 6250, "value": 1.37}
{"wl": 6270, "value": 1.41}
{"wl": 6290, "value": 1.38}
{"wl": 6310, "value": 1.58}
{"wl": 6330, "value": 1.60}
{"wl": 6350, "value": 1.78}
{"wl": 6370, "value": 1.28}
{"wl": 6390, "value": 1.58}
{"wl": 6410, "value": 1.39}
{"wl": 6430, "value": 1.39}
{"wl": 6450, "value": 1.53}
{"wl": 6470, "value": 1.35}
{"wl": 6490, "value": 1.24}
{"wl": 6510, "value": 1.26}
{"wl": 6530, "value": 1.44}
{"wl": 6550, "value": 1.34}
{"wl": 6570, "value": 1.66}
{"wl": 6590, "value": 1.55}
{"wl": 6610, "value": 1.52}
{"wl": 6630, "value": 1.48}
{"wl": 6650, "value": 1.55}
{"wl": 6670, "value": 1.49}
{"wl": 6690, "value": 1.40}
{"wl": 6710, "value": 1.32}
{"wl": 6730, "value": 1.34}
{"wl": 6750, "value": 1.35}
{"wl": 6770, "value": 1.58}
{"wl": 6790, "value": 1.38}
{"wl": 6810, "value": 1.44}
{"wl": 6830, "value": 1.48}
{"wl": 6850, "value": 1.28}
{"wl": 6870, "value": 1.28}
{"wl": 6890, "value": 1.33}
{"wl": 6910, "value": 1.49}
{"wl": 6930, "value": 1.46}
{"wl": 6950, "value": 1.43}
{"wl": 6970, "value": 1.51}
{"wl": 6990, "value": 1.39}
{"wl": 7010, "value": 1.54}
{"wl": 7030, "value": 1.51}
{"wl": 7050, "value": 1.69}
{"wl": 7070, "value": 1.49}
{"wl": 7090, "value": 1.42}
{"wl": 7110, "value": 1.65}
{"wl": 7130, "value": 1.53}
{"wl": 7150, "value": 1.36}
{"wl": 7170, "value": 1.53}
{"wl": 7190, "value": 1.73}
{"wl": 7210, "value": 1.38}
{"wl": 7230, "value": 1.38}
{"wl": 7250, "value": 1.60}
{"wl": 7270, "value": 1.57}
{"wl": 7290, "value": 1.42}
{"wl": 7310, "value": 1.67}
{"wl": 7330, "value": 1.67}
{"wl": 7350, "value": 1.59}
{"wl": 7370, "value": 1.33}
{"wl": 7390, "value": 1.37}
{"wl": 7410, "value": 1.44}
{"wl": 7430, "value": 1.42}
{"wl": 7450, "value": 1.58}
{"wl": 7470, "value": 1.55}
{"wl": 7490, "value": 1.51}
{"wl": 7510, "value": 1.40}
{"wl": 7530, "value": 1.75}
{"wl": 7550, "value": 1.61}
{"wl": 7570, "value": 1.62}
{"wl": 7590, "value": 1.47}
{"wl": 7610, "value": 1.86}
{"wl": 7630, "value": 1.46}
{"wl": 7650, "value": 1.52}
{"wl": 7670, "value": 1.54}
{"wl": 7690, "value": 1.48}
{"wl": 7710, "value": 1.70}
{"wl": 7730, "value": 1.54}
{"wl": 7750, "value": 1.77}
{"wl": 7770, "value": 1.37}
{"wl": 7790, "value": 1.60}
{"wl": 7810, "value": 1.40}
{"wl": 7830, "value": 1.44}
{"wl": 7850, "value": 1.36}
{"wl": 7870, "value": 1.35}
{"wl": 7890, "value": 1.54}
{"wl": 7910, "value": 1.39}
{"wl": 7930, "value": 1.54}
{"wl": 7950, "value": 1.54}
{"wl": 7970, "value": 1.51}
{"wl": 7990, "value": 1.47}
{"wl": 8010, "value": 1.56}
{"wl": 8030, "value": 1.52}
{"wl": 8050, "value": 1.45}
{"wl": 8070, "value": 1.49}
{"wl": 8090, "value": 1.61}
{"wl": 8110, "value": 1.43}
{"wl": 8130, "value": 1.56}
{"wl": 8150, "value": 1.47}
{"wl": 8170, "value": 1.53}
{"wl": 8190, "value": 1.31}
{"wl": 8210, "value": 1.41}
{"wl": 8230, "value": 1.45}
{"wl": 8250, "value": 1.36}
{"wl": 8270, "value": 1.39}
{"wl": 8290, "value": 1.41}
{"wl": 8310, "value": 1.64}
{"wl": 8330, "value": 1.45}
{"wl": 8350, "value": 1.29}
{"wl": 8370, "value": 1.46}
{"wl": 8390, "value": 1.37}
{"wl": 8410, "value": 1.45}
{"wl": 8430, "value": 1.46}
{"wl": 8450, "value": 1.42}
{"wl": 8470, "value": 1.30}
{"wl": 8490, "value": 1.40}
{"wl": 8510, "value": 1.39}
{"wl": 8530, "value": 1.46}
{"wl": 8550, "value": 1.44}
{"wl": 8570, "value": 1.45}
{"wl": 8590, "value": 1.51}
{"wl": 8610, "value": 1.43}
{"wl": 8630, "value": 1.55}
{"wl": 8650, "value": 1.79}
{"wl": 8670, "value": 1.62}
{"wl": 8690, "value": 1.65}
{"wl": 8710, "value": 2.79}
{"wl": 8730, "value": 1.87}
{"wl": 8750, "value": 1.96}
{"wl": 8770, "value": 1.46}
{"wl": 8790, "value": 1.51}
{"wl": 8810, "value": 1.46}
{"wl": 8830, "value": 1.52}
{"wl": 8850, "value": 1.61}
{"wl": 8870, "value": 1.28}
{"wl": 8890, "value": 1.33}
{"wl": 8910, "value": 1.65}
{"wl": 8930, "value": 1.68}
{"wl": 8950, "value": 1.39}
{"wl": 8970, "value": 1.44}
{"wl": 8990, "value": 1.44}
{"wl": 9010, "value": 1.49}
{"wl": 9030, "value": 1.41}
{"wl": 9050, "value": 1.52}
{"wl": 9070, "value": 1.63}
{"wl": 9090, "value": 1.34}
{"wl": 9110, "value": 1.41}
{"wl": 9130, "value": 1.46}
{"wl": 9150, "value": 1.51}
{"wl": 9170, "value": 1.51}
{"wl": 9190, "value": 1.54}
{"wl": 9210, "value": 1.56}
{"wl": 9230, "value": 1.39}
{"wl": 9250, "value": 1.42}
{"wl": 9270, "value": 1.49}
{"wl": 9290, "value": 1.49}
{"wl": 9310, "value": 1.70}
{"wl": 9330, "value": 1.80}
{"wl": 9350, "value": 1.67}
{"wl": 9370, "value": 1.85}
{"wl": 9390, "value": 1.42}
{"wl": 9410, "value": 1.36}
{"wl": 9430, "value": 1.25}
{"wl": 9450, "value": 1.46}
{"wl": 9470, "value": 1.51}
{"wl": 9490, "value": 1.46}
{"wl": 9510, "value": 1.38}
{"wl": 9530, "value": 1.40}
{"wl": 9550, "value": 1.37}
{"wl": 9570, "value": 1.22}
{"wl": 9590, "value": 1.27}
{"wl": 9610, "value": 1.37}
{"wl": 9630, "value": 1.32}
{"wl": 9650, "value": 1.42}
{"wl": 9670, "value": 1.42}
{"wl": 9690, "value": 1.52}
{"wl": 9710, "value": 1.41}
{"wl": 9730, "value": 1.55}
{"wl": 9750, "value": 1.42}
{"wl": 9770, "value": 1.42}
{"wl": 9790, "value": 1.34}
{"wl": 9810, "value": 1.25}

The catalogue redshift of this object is 0.33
